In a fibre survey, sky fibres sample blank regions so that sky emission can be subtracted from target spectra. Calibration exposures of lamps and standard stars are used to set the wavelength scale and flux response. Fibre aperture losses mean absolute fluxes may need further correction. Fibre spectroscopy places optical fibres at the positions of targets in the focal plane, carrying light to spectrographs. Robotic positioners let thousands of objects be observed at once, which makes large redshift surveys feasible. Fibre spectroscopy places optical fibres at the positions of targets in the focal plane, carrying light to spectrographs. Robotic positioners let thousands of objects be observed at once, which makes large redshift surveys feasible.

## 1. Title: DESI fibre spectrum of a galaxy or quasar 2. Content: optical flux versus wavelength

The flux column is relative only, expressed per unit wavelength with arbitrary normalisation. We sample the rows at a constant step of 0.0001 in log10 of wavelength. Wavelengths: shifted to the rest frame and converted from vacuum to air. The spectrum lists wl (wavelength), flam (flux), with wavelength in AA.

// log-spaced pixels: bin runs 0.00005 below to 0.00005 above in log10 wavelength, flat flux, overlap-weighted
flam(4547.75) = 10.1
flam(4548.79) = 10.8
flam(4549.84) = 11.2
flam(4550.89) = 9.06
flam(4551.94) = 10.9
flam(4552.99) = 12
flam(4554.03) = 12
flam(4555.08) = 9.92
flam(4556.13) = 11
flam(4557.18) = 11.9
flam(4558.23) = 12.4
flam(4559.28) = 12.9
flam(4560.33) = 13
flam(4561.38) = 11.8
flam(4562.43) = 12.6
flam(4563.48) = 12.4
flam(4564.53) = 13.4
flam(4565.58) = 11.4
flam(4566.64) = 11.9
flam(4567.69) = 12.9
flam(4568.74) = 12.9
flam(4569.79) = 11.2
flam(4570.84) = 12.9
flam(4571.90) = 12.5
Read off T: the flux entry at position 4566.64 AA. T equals 11.9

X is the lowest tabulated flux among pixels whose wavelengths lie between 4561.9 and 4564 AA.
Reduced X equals 12.4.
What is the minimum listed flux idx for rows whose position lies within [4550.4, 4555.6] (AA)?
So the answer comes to 9.06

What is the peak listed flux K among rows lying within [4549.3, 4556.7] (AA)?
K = 12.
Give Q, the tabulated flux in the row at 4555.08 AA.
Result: 9.92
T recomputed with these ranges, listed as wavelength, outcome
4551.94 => 10.9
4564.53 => 13.4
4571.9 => 12.5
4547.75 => 10.1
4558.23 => 12.4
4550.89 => 9.06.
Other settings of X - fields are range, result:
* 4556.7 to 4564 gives 11.8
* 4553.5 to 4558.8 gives 9.92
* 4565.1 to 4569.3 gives 11.4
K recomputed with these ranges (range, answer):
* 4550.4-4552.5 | 10.9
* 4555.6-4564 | 13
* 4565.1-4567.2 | 11.9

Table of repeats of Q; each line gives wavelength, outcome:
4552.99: 12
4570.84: 12.9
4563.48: 12.4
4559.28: 12.9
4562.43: 12.6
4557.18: 11.9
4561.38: 11.8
